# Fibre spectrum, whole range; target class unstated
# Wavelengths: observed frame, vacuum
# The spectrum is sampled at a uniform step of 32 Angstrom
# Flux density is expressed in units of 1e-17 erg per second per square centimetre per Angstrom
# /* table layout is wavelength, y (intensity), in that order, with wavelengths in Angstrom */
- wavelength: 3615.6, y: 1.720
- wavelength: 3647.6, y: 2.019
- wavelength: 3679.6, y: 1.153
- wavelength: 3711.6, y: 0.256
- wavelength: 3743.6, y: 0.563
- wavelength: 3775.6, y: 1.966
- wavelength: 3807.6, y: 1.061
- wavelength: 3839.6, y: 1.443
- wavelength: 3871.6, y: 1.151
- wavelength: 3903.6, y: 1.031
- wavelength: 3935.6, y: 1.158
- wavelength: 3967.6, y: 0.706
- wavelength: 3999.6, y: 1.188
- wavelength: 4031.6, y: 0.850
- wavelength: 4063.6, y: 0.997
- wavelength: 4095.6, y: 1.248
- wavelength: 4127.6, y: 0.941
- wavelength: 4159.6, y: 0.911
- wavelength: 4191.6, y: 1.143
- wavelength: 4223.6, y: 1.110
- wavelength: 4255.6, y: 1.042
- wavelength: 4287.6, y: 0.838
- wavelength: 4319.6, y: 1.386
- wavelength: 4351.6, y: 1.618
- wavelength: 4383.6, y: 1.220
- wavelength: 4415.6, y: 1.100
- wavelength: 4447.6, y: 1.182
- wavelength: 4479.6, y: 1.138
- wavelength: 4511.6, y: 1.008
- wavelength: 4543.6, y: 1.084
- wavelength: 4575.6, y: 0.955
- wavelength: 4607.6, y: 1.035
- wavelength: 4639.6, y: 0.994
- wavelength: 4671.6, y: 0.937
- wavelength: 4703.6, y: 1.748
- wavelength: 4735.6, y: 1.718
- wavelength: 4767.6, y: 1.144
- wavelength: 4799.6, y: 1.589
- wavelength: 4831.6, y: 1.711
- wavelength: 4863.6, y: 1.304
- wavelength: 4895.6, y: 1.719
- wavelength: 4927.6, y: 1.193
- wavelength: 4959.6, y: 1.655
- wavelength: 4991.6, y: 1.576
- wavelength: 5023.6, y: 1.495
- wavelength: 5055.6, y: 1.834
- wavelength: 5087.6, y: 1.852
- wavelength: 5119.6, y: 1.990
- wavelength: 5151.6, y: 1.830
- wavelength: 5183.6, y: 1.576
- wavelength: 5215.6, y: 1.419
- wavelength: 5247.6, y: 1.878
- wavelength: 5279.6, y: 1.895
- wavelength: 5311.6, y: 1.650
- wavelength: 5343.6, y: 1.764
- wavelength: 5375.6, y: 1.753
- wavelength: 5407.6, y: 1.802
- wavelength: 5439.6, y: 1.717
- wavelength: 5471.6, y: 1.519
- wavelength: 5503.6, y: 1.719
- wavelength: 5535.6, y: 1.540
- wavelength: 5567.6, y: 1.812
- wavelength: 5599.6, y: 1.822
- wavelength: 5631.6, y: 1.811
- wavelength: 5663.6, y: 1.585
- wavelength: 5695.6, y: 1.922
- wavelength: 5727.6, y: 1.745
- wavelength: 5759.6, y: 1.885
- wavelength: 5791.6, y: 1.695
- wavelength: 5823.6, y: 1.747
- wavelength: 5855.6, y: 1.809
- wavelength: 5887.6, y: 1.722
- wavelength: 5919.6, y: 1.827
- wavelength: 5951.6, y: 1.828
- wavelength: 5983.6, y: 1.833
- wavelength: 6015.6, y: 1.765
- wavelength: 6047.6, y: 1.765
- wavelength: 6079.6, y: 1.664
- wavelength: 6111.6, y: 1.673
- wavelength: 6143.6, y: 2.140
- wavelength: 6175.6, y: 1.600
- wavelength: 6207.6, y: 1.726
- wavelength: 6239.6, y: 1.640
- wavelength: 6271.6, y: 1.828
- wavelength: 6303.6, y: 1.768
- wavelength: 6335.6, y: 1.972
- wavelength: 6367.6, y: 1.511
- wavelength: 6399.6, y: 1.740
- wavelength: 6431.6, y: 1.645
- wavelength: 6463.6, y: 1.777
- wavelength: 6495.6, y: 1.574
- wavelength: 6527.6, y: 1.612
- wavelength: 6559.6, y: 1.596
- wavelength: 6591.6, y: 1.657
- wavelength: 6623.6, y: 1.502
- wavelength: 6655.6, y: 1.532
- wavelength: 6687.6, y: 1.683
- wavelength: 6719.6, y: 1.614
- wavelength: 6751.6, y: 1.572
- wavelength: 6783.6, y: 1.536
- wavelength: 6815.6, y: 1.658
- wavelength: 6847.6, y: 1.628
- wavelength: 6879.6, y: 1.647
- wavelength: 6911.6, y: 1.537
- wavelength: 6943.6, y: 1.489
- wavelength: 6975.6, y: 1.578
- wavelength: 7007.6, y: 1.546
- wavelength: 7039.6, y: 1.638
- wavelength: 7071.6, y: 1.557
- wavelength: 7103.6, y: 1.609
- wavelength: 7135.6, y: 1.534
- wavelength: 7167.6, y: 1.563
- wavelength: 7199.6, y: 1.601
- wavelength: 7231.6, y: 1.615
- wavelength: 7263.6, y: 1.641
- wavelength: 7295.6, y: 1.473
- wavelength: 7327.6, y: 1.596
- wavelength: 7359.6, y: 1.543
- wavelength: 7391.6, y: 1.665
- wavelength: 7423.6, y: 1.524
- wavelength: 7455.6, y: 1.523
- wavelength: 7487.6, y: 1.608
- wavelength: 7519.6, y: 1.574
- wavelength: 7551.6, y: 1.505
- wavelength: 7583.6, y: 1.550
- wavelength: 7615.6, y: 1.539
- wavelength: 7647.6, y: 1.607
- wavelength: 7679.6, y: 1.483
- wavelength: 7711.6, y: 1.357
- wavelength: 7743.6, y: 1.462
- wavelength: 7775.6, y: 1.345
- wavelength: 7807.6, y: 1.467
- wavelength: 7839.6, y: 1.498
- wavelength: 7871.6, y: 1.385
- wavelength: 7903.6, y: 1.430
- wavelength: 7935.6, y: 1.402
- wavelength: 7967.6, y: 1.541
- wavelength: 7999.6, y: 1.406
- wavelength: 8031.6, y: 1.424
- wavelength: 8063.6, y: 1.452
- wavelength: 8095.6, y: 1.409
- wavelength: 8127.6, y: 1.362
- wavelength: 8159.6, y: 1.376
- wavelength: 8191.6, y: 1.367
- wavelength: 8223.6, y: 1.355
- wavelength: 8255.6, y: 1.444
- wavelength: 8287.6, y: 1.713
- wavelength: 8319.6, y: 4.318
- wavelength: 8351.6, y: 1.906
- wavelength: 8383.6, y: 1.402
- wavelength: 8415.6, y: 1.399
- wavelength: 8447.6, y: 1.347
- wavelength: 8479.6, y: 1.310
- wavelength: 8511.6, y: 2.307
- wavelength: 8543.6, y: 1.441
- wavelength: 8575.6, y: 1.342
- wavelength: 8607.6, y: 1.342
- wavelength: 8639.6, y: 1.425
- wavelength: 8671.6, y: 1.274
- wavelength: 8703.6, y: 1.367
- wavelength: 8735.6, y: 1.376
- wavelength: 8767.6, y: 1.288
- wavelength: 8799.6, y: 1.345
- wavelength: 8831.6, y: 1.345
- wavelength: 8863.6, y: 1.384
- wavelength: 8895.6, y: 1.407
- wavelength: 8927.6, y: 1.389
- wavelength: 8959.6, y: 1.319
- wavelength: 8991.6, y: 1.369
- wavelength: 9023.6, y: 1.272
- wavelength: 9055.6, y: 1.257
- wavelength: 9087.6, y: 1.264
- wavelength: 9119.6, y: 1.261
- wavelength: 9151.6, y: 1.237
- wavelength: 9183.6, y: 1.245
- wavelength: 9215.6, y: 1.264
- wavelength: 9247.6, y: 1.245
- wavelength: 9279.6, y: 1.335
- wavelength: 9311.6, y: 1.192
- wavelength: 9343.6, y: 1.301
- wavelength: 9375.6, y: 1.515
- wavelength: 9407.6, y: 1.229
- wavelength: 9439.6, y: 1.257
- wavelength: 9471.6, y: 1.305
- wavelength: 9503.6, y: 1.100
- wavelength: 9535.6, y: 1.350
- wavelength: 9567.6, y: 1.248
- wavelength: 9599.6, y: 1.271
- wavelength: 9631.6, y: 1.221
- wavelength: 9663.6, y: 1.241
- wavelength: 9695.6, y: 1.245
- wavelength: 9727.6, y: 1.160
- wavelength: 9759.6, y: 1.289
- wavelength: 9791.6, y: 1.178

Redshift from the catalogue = 0.266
